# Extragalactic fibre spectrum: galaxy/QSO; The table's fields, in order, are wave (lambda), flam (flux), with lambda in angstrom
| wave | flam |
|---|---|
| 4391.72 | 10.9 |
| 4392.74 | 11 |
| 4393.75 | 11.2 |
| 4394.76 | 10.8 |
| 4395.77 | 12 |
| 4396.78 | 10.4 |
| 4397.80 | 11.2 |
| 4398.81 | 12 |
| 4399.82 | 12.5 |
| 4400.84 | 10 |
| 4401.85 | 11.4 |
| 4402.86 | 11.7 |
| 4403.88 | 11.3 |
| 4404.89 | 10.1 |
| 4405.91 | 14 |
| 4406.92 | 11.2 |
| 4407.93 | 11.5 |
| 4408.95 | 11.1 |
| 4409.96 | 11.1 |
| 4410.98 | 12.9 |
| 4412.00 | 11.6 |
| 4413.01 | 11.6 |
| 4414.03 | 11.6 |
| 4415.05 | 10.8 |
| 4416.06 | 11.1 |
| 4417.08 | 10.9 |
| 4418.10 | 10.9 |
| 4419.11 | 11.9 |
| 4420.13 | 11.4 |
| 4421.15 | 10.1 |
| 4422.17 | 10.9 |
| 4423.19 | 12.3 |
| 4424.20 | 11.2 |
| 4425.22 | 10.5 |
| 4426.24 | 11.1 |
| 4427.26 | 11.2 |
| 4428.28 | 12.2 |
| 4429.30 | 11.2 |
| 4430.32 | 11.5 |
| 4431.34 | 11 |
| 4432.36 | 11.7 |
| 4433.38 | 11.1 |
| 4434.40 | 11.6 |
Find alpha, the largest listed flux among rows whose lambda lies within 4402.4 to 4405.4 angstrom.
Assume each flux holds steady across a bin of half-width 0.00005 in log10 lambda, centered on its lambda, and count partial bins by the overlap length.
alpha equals 11.7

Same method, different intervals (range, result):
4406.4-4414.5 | 12.9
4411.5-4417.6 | 11.6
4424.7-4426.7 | 11.1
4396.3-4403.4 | 12.5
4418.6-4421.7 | 11.9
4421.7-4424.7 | 12.3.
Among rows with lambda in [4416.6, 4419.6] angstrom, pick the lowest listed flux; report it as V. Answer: 10.9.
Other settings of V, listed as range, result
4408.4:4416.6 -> 10.8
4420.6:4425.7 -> 10.1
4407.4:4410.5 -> 11.1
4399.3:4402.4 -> 10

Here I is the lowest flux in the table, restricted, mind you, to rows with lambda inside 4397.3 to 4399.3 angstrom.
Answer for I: 11.2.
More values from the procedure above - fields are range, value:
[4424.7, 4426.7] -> 10.5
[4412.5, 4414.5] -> 11.6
